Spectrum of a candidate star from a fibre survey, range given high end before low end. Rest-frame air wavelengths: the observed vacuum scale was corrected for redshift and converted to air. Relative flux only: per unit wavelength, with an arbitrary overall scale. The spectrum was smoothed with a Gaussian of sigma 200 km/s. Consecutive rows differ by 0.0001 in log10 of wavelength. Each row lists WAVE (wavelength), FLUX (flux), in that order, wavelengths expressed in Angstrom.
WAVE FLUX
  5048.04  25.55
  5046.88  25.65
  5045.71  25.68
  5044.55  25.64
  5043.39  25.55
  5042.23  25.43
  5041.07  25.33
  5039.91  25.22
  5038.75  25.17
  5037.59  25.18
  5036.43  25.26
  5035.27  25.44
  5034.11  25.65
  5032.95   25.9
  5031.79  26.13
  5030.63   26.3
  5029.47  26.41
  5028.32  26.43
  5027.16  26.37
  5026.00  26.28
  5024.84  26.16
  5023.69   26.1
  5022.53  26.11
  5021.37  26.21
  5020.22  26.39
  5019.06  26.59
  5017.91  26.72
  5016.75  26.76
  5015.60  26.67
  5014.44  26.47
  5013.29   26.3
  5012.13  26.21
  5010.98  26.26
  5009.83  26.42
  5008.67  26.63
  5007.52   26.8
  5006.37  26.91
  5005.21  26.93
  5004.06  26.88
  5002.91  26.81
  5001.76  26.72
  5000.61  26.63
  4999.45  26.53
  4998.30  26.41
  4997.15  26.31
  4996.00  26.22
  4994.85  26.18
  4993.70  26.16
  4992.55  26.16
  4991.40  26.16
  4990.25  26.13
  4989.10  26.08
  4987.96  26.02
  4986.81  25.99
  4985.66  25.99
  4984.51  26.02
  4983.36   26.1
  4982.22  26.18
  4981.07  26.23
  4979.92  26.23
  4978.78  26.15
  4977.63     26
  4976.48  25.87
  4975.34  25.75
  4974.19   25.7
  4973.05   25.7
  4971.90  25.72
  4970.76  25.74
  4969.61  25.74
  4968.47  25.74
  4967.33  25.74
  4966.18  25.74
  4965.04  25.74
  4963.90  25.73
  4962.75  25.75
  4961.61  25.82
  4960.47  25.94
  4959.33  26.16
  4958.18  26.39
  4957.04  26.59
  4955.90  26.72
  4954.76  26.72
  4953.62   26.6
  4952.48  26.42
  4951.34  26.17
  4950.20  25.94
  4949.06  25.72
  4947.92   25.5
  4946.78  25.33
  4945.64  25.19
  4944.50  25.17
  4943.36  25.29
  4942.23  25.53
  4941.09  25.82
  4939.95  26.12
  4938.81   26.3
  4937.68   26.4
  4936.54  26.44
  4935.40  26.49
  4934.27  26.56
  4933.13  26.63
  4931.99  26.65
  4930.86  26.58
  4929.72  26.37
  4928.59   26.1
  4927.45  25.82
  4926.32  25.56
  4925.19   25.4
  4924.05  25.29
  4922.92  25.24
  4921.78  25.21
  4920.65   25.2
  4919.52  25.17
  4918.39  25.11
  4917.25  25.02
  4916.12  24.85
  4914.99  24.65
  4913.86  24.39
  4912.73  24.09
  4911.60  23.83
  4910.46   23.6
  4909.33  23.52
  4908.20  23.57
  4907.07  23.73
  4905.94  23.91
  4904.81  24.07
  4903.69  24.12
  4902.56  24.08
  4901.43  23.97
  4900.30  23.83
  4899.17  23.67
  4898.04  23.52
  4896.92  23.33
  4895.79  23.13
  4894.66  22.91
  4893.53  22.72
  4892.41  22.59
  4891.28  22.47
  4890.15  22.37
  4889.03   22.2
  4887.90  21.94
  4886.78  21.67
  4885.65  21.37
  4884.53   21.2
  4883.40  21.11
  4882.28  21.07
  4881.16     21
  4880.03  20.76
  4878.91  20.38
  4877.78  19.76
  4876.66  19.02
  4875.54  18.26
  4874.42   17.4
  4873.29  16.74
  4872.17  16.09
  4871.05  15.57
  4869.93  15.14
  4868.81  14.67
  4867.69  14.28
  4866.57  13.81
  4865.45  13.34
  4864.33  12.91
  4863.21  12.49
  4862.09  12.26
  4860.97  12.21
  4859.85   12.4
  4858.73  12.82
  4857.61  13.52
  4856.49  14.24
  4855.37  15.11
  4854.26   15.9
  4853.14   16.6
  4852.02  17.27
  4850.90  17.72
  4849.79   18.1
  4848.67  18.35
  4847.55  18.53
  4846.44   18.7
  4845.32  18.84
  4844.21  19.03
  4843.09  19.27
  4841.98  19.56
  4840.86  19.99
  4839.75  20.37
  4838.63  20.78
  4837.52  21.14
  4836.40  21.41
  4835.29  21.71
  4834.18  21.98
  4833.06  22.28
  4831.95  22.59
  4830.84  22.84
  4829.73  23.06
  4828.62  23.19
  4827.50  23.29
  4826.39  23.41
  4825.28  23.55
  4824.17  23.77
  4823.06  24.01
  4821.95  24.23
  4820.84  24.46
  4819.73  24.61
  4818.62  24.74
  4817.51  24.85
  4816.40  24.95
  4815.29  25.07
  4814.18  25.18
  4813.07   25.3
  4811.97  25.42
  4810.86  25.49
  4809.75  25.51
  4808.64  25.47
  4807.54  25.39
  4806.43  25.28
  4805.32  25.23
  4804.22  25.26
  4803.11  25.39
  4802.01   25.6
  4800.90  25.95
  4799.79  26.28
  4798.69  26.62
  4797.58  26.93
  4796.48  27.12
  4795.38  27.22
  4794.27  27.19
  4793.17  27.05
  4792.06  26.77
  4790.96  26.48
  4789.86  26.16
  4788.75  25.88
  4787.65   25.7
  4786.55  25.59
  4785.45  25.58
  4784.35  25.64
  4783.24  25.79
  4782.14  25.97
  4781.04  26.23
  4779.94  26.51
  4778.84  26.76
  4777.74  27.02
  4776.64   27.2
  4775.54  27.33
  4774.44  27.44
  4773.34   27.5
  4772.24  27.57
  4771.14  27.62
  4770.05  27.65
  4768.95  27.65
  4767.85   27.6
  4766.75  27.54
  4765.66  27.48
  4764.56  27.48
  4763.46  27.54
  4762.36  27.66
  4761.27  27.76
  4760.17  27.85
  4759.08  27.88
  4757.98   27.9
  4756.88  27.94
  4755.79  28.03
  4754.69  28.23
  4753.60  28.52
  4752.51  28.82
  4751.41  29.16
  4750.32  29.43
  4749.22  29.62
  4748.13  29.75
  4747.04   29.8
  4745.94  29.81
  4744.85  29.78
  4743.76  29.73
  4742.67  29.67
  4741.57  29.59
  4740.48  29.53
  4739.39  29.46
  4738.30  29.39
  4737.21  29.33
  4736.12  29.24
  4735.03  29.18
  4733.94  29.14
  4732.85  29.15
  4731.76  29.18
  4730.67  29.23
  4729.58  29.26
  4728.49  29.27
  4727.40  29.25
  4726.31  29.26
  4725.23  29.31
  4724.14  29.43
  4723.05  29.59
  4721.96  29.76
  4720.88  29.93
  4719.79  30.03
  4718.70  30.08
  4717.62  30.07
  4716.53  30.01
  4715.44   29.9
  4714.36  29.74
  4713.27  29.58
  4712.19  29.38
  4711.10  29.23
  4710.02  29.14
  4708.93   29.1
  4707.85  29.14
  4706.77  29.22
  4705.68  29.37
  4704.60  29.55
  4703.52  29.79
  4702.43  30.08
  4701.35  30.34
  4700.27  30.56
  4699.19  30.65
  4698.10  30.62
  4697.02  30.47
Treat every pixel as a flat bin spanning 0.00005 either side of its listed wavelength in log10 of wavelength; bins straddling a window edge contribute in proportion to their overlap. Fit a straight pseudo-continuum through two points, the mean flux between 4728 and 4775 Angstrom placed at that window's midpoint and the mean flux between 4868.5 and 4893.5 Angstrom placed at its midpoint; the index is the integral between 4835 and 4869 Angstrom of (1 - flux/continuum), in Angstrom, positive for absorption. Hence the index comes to 8.1 Angstrom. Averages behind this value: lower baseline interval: 28.6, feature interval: 16.7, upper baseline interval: 19.8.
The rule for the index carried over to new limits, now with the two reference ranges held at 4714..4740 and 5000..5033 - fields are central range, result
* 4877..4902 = 5.1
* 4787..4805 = 1.5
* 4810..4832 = 3.3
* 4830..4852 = 6.4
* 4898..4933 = 3.5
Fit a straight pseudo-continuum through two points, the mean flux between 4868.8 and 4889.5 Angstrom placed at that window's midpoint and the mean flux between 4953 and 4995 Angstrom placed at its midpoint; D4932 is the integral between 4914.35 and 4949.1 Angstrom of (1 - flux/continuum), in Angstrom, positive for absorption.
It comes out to -4.0 Angstrom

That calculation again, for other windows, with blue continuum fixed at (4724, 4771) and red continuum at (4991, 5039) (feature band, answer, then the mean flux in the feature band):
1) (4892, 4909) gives 2.4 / 23.6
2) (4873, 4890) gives 4.4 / 20.4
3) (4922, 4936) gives 0.5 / 26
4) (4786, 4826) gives 3.8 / 25.5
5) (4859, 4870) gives 5.7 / 13.3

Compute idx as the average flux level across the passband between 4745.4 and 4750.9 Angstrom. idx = 29.7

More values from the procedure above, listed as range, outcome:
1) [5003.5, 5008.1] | 26.9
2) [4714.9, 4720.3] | 30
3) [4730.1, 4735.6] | 29.2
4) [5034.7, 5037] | 25.3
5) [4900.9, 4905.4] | 24.1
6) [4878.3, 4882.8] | 20.8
